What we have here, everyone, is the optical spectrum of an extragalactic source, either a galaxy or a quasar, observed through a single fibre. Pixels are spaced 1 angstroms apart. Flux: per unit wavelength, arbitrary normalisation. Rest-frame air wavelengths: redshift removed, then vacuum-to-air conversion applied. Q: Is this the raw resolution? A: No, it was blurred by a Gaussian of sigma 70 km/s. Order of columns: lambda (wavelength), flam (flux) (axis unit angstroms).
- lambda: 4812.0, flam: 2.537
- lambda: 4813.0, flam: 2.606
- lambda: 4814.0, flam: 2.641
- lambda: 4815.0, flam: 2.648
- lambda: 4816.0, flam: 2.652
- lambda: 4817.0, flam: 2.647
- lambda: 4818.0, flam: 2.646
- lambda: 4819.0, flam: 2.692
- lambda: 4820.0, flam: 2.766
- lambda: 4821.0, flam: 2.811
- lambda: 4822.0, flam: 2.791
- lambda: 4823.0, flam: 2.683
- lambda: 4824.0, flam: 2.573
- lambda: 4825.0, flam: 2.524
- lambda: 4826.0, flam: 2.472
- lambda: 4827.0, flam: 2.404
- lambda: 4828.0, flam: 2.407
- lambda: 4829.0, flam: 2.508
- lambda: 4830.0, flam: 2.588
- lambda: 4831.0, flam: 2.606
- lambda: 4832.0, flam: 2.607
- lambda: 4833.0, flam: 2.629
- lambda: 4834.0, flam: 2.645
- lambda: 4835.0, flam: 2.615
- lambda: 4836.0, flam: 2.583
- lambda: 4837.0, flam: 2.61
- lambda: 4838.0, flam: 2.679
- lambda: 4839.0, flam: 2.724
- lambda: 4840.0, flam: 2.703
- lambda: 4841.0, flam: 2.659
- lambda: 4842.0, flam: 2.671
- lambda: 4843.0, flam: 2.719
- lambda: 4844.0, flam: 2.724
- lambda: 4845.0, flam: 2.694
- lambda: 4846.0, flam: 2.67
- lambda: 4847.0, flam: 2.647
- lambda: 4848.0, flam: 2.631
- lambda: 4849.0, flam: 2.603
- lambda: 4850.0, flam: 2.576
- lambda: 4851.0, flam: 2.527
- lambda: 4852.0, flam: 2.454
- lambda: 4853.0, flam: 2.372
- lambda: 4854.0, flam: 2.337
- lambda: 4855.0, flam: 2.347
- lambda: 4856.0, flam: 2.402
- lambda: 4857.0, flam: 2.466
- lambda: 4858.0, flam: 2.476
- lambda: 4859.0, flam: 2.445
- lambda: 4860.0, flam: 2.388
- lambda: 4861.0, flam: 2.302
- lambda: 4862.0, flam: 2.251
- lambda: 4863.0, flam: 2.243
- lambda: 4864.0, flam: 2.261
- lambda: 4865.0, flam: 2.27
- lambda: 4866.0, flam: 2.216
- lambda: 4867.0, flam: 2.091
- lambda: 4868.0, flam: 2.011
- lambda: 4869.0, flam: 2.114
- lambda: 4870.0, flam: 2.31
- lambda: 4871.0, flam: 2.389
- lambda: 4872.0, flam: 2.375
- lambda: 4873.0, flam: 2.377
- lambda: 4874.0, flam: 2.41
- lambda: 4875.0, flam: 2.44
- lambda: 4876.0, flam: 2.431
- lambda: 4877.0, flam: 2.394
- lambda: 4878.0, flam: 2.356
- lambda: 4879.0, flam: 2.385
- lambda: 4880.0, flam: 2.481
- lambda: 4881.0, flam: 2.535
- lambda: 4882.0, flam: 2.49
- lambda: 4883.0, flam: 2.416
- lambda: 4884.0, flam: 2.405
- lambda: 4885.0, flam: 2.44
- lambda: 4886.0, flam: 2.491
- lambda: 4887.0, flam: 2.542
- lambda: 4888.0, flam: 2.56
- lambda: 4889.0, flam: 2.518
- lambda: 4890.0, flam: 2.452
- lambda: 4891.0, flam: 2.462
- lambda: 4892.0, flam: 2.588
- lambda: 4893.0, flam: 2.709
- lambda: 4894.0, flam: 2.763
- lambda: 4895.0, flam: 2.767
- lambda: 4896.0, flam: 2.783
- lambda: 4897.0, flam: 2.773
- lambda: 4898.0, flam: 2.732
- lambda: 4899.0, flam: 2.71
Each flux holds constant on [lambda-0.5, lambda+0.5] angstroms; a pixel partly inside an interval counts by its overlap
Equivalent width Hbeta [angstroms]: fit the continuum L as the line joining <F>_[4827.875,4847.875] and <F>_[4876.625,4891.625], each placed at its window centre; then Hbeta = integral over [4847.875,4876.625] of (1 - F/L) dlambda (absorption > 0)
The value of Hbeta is 2.12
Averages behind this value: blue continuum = 2.64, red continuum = 2.46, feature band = 2.36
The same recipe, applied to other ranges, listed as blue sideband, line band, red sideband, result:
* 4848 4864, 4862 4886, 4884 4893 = 1.2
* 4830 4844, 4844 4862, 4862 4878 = -0.1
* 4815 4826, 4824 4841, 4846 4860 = 0.1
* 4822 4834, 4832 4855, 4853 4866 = -1.4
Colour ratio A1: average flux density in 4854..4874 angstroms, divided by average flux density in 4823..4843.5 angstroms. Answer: 0.9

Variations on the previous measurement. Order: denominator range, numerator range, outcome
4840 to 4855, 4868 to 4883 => 0.92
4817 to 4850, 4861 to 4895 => 0.91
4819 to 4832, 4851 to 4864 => 0.91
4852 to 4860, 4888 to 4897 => 1.09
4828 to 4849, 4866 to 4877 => 0.87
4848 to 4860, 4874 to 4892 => 1.00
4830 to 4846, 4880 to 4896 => 0.96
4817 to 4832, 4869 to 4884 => 0.92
